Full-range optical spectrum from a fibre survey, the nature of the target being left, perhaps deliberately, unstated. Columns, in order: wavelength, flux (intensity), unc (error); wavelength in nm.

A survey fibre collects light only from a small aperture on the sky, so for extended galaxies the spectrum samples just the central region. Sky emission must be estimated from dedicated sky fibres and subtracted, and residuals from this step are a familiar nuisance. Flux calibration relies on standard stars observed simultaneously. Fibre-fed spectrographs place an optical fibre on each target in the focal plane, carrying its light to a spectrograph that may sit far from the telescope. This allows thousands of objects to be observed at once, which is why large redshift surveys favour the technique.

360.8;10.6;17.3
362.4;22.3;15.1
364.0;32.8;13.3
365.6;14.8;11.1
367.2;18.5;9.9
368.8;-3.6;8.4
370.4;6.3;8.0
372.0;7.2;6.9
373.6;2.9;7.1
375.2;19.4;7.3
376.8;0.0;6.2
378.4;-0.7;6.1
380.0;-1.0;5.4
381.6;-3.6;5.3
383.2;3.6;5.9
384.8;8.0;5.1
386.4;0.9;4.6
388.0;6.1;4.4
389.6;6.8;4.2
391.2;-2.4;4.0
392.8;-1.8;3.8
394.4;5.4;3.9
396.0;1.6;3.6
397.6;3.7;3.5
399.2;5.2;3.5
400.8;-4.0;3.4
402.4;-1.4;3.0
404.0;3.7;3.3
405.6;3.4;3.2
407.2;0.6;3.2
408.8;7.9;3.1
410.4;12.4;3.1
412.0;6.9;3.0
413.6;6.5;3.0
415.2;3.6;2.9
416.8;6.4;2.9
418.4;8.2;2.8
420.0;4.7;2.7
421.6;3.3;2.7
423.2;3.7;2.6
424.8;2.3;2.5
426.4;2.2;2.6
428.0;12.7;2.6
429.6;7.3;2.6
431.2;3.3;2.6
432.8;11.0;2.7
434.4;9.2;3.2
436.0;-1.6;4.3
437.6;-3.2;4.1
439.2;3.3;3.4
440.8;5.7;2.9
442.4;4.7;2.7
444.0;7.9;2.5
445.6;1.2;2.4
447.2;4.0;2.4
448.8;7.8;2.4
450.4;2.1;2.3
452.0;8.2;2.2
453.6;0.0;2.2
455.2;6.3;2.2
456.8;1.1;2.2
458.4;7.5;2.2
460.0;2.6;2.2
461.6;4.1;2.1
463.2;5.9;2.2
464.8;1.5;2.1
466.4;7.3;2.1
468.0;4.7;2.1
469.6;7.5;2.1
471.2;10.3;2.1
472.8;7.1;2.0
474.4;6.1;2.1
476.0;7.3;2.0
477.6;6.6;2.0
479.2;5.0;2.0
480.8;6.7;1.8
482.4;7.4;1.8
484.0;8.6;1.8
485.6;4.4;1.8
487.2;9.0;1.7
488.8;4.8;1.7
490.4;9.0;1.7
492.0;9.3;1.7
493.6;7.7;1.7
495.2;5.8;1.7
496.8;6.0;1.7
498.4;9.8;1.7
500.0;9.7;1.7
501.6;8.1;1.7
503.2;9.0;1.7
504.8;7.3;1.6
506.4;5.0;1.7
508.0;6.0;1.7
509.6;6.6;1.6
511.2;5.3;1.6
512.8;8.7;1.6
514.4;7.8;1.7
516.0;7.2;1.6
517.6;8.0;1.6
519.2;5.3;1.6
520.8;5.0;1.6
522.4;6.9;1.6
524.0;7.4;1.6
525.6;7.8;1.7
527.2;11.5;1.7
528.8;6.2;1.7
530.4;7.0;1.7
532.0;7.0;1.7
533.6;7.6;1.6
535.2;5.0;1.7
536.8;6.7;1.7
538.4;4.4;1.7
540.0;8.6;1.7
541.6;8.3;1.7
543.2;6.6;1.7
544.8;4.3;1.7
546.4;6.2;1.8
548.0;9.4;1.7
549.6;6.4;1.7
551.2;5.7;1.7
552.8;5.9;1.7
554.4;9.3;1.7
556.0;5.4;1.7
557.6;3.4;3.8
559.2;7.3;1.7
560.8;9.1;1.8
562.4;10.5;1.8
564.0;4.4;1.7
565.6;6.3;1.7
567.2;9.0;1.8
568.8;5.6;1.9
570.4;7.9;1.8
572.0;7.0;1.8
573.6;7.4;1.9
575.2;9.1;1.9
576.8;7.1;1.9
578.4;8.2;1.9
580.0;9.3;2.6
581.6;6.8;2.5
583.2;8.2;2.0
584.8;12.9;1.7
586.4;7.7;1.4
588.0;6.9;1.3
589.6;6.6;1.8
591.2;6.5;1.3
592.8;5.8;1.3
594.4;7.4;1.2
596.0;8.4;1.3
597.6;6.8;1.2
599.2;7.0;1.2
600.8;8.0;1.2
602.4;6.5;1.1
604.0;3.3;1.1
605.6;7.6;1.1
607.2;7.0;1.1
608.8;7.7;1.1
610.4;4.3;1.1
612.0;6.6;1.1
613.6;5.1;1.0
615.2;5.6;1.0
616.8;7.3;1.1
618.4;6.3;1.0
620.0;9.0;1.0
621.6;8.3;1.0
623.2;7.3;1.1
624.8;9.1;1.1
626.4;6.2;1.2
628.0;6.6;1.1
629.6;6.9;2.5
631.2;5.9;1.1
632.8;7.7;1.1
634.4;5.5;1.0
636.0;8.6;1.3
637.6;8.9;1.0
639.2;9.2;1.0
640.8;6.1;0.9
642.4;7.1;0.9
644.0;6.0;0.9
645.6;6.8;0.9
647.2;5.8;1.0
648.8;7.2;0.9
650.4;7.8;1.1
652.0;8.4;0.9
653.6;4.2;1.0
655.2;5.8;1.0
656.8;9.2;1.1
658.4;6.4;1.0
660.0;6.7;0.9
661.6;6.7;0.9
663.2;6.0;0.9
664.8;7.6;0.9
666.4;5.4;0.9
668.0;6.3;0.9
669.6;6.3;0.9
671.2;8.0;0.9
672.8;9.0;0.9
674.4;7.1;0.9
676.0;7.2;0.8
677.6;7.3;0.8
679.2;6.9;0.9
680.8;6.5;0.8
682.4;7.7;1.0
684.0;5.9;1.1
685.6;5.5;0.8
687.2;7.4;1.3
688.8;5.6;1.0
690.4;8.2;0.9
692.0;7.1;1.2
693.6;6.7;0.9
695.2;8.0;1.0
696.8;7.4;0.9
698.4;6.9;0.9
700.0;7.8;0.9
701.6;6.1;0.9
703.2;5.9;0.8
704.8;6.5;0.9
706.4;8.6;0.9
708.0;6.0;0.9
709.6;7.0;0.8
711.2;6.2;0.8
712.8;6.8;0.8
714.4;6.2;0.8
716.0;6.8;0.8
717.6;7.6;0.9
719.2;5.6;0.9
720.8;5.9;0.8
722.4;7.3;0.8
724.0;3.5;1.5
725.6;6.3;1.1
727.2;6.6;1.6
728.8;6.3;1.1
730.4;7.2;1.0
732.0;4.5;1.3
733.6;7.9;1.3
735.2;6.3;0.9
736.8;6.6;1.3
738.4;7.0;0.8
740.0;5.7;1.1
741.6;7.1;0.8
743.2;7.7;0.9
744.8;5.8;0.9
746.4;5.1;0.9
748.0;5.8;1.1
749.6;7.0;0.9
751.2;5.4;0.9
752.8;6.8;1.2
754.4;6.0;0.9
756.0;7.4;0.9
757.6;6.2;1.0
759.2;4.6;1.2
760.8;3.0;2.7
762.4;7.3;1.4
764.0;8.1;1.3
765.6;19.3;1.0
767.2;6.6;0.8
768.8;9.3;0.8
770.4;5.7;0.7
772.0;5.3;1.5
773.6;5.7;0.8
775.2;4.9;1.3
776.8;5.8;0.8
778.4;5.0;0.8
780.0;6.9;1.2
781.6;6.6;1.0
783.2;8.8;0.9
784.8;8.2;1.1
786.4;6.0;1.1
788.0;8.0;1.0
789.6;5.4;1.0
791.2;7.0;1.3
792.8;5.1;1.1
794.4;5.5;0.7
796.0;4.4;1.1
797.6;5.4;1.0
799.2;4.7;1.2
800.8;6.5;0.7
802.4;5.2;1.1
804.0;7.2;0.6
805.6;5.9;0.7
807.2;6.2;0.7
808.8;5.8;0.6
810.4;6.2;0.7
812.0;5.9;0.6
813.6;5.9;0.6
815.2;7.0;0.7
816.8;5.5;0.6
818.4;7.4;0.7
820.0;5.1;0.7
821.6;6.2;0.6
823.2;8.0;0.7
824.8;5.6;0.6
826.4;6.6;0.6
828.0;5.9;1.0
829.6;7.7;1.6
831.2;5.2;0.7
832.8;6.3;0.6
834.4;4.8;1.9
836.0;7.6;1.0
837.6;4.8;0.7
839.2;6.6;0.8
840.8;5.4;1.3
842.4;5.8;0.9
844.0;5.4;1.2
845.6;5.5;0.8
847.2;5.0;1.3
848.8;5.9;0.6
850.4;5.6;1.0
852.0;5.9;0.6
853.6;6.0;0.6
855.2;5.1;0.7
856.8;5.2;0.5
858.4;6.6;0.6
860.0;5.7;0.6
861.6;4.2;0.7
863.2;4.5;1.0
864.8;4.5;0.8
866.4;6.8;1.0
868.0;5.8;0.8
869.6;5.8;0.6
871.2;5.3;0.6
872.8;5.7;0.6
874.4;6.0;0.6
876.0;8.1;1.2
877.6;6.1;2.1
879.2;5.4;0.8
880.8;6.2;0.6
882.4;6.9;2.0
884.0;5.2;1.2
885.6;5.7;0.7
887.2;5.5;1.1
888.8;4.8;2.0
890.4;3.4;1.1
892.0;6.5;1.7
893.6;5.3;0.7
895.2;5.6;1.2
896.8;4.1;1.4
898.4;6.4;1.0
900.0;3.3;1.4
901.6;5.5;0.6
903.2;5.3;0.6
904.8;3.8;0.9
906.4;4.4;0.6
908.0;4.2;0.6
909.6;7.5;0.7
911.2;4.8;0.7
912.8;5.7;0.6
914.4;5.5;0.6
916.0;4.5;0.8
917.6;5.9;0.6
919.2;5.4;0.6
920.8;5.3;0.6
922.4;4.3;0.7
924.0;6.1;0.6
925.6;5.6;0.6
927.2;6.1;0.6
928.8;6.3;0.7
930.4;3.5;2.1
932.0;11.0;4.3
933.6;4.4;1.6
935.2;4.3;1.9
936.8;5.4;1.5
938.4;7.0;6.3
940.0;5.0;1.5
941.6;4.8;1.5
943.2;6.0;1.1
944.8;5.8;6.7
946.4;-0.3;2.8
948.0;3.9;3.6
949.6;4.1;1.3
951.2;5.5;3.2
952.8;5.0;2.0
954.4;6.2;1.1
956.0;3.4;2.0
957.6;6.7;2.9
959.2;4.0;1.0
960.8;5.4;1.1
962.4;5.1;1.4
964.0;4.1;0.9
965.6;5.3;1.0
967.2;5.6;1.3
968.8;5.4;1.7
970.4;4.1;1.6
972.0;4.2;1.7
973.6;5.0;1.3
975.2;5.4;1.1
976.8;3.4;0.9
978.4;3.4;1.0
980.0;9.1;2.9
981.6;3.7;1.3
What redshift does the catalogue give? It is 0.17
